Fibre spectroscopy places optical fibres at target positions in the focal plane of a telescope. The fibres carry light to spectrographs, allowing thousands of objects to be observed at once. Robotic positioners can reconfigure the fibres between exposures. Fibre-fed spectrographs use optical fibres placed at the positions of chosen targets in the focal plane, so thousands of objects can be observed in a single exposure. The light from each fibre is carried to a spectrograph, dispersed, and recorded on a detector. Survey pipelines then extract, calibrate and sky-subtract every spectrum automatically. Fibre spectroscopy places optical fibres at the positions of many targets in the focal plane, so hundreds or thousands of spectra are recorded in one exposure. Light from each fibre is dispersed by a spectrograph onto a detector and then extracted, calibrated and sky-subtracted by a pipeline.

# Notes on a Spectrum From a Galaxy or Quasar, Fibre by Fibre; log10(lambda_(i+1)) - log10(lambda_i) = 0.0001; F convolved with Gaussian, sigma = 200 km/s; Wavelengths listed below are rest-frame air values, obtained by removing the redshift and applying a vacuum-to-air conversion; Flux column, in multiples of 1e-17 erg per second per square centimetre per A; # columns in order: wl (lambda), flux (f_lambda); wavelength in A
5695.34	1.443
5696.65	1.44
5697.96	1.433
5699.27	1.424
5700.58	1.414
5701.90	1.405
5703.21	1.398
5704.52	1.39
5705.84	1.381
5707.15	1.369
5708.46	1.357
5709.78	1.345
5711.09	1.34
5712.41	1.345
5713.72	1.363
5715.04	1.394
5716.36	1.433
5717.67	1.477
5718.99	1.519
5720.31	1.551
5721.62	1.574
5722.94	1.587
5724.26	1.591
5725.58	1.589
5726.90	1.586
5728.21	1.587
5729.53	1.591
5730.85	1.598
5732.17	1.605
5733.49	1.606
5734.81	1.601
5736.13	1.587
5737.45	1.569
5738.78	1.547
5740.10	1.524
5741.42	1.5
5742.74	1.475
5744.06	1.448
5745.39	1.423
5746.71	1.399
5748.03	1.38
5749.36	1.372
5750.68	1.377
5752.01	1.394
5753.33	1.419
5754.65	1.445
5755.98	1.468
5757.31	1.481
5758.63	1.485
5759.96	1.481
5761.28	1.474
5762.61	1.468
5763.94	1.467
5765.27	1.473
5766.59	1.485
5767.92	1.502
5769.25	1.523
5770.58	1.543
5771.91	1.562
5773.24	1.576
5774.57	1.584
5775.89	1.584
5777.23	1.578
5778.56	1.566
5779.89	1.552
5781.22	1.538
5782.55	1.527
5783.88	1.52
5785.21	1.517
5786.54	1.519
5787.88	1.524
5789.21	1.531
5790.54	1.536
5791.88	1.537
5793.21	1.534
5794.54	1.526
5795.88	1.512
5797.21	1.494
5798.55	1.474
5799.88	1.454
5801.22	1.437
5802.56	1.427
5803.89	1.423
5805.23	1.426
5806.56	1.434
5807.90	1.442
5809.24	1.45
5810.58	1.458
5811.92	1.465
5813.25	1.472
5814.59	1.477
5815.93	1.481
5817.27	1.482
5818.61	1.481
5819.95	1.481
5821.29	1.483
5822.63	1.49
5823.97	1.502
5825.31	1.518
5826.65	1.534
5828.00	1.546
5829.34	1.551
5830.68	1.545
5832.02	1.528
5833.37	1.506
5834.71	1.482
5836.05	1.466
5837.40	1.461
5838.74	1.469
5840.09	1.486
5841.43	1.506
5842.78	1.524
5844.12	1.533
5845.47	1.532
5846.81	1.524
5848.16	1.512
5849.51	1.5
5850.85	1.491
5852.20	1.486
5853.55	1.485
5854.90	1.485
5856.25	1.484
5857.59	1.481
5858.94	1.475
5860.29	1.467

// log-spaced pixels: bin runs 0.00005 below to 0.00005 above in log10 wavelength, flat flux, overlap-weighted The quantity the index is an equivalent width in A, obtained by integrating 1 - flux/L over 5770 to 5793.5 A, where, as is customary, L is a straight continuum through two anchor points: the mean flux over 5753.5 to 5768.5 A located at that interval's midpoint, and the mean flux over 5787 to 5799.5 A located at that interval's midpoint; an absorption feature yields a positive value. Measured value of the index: -0.7 A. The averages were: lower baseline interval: 1.47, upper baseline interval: 1.52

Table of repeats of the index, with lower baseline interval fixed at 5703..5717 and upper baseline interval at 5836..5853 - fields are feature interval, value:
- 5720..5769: -3.50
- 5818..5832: -0.31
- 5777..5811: -1.05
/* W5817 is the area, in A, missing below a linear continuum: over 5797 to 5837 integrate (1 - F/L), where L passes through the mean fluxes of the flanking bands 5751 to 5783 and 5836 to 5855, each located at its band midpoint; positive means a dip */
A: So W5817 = 0.56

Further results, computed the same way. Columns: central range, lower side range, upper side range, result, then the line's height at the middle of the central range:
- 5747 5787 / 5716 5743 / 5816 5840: 1.1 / 1.54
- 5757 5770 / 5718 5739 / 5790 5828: 0.4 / 1.54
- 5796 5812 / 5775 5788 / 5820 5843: 0.8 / 1.53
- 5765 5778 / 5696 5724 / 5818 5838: -0.7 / 1.47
